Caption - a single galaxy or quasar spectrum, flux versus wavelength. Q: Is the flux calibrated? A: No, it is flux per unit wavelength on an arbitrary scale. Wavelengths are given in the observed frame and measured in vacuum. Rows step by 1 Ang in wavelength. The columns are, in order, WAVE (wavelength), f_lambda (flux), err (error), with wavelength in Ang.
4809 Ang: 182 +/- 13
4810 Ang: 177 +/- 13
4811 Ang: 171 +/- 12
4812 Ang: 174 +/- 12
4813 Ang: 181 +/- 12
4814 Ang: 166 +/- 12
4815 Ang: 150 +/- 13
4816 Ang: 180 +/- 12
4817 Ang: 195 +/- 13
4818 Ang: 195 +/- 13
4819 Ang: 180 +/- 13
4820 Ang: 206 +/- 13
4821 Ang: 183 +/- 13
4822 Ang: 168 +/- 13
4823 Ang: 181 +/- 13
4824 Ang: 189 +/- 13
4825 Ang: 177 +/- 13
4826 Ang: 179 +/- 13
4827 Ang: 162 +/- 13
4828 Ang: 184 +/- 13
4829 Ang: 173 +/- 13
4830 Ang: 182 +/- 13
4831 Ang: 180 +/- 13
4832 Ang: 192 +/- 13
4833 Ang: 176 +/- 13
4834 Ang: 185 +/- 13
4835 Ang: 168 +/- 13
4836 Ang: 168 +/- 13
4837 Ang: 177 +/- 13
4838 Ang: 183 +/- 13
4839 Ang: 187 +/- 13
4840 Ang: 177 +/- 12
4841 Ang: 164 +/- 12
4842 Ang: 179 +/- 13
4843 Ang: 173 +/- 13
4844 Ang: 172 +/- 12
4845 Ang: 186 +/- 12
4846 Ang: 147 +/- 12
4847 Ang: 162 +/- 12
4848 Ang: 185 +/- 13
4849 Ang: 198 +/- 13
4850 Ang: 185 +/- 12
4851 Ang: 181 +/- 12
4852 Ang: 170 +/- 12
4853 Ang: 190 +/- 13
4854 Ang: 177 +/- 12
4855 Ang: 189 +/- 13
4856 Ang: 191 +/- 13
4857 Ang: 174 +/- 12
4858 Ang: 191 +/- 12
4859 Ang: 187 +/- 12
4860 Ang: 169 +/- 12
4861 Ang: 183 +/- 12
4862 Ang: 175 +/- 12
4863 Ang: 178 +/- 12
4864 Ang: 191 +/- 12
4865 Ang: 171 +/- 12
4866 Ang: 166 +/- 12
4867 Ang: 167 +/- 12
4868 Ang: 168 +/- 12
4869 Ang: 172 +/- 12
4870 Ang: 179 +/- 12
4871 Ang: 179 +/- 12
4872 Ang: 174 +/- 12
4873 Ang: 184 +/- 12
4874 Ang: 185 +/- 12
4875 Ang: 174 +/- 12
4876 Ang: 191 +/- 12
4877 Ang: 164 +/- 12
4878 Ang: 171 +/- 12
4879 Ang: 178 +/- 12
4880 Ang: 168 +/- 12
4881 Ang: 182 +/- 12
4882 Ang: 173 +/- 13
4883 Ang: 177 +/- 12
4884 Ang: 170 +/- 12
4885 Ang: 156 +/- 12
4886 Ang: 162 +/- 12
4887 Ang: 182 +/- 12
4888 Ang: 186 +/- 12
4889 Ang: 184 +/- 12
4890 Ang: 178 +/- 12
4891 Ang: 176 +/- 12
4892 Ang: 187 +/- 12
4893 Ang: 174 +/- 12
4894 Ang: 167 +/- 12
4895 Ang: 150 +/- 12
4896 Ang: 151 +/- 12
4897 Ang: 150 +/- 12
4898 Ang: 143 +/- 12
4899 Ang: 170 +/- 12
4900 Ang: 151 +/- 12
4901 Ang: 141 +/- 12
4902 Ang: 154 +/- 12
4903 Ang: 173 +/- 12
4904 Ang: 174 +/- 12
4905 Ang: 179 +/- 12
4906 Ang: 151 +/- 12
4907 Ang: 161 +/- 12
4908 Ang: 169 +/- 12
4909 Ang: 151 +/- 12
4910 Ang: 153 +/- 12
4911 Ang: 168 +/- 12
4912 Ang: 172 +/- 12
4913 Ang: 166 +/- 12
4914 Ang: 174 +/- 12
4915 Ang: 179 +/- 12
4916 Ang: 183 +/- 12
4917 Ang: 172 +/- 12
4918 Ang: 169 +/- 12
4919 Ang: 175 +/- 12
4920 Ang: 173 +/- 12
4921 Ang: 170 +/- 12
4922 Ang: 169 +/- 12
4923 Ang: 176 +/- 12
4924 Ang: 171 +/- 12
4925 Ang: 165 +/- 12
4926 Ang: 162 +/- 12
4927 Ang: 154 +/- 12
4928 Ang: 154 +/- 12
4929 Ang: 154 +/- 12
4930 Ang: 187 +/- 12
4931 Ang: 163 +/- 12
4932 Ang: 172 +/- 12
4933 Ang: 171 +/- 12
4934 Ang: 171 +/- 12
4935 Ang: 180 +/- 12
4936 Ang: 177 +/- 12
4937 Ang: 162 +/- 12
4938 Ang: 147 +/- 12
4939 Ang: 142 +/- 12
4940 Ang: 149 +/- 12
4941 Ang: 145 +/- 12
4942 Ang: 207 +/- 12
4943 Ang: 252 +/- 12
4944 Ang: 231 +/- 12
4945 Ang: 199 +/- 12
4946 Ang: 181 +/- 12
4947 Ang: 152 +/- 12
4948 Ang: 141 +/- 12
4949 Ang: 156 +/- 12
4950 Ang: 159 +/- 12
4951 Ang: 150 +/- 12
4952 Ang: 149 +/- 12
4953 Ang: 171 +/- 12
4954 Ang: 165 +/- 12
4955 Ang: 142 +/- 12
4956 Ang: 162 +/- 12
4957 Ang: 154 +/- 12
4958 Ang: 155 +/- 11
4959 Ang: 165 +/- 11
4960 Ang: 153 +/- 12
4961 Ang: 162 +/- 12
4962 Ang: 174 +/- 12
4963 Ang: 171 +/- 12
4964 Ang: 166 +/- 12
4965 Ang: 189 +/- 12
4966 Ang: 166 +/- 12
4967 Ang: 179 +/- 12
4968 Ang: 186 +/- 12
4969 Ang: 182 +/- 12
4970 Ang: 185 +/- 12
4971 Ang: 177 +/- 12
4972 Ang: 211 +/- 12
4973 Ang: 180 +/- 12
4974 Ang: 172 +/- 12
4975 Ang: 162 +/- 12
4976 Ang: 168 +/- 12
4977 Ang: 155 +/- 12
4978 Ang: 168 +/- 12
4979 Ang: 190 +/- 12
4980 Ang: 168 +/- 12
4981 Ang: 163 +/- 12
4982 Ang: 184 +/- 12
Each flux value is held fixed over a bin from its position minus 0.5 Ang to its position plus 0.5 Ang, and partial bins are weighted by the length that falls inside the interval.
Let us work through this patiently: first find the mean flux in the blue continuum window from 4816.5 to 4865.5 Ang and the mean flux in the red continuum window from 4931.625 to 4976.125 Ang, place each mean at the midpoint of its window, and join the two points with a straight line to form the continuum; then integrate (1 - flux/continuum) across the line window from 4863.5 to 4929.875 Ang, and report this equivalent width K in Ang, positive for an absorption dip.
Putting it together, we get 2.4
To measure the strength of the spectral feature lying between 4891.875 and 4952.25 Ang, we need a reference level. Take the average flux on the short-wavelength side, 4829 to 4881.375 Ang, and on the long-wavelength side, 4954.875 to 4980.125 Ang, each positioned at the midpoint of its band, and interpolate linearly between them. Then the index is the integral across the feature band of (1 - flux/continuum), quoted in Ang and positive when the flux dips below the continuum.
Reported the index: 2.3 Ang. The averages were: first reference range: 178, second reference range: 171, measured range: 167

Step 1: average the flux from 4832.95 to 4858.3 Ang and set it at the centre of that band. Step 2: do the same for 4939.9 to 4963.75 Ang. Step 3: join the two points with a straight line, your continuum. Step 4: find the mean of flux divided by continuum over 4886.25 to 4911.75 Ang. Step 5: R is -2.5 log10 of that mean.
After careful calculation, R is 0.05 mag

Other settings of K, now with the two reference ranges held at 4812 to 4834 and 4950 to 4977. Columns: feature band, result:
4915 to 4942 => 0.7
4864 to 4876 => 0.0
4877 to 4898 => 0.5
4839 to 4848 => 0.3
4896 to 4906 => 0.9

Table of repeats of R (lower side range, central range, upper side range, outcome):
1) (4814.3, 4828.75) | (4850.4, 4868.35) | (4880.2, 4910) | -0.036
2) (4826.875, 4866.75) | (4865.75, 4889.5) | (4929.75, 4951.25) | 0.010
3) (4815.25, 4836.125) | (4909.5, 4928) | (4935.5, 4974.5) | 0.030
